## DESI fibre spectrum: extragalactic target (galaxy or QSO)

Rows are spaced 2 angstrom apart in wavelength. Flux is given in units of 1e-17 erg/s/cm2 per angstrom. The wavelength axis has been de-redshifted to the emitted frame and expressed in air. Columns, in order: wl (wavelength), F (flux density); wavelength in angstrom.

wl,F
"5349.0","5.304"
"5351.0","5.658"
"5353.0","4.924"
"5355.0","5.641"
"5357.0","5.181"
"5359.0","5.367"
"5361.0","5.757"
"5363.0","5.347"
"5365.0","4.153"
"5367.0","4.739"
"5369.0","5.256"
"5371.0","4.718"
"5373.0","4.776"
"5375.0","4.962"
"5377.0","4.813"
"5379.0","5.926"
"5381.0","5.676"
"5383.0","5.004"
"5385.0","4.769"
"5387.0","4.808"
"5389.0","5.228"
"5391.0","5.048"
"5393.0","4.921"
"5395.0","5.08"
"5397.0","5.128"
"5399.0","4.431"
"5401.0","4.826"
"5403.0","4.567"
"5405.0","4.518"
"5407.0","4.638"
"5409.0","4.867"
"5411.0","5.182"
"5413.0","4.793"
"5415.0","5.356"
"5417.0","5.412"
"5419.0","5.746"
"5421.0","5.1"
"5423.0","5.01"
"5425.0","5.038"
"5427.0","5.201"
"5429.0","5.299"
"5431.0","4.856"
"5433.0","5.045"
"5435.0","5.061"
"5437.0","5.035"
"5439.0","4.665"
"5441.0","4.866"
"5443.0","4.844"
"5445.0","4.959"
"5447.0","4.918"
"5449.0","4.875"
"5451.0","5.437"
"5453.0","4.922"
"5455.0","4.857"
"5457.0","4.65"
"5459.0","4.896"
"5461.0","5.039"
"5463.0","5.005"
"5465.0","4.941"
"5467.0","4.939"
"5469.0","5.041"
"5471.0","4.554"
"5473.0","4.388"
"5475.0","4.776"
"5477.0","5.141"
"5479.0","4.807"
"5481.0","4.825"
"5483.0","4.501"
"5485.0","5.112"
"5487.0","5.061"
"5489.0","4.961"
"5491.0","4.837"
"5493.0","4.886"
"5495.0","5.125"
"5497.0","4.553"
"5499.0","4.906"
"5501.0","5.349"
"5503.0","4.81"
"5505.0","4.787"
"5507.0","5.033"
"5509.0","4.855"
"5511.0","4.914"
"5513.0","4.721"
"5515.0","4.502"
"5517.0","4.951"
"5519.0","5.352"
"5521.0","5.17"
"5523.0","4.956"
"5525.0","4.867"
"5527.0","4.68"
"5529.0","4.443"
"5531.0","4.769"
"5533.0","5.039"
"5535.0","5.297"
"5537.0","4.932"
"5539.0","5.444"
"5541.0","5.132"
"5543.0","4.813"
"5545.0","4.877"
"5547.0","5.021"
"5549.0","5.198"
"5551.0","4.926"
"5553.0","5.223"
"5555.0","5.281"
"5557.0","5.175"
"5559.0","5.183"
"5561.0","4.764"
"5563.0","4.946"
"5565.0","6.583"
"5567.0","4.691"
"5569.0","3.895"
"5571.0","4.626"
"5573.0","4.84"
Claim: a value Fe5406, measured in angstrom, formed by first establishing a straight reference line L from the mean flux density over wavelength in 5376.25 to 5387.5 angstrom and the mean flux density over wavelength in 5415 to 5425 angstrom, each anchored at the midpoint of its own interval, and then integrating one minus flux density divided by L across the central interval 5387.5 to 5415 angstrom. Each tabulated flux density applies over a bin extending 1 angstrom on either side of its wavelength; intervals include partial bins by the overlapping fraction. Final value 1.9 angstrom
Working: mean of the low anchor 5.19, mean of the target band 4.88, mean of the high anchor 5.29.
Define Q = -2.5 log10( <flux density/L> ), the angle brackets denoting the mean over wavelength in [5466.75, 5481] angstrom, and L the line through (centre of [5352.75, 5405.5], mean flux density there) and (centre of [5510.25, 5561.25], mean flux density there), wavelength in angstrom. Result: 0.05 mag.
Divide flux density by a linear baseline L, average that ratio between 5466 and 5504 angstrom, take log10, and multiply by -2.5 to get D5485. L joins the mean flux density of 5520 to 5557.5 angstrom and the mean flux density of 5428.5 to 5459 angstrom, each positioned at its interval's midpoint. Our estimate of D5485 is 0.02 mag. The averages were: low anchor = 4.95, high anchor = 5.01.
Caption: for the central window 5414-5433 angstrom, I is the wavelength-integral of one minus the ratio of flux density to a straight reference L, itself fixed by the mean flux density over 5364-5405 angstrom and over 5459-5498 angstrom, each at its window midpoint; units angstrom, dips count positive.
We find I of -1.2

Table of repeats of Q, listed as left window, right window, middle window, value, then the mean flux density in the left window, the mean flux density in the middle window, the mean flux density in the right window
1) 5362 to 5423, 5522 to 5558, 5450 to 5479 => 0.02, 4.99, 4.9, 5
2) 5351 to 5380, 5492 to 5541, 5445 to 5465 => 0.01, 5.13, 4.95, 4.93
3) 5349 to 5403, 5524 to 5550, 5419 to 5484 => 0.02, 5.08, 4.93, 4.96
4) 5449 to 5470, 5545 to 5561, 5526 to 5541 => 0.03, 4.97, 4.96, 5.1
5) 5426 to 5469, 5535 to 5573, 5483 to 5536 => 0.02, 4.97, 4.91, 5.04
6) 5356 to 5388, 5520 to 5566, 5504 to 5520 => 0.04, 5.08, 4.89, 5.07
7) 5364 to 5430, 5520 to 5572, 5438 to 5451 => 0.02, 5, 4.9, 5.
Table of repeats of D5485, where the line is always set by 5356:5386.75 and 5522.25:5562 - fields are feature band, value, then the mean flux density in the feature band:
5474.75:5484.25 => 0.05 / 4.82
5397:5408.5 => 0.09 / 4.65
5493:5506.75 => 0.02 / 4.93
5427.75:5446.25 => 0.02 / 4.96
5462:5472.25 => 0.03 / 4.88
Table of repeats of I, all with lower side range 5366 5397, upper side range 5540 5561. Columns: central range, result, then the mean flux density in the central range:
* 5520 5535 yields 0.6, 4.88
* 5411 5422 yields -0.5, 5.27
